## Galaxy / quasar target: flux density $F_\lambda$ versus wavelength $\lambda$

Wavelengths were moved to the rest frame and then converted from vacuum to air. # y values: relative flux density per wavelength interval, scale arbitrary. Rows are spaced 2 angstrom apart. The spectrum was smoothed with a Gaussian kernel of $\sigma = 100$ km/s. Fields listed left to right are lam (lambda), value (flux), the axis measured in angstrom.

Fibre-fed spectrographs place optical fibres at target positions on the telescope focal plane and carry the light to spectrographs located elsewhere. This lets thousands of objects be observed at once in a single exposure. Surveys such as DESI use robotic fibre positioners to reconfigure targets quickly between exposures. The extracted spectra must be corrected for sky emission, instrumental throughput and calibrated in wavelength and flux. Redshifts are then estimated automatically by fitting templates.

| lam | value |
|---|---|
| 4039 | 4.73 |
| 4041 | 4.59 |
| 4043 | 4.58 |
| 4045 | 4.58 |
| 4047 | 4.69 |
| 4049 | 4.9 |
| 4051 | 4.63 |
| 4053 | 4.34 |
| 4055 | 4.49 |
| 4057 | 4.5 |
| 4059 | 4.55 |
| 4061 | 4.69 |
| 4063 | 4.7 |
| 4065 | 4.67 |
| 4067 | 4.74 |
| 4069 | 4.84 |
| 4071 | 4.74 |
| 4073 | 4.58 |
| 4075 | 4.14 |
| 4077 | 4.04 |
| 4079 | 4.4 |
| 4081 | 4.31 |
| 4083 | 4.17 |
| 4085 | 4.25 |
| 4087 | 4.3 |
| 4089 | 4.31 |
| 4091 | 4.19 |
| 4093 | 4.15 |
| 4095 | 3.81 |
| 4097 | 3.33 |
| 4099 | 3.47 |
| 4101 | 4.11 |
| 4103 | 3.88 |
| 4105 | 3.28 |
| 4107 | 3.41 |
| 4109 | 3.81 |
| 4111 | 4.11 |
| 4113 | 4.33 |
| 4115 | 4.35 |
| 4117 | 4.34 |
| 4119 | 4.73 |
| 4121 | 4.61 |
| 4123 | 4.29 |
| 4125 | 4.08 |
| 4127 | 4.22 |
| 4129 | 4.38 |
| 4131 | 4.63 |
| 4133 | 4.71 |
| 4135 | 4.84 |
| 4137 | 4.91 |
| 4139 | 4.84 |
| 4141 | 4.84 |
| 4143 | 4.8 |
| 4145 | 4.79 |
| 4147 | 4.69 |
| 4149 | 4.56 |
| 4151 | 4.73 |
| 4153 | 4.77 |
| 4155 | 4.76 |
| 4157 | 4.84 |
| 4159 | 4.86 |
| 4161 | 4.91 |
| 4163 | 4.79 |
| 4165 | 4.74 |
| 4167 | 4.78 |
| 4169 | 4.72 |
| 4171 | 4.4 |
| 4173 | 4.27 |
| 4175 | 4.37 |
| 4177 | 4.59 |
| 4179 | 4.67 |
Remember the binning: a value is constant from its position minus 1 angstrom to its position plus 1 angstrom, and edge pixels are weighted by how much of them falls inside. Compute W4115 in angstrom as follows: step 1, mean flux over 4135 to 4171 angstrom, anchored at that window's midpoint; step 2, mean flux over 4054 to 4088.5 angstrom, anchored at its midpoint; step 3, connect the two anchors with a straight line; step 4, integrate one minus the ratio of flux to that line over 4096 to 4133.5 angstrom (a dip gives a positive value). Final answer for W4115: 4.3 angstrom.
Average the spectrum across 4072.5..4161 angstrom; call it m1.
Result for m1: 4.34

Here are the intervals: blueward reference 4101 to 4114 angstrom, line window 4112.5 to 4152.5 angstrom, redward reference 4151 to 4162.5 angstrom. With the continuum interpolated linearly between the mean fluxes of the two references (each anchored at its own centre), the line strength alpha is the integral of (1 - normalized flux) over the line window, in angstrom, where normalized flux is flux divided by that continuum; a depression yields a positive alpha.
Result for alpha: -2.44 angstrom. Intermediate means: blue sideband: 3.83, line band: 4.59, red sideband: 4.82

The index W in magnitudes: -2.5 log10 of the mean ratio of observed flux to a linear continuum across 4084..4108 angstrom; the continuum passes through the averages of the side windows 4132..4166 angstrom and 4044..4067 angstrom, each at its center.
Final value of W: 0.21 mag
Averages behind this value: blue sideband 4.62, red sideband 4.79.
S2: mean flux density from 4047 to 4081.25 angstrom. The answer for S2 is 4.55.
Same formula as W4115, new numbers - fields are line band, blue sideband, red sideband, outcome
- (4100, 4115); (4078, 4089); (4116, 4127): 1.63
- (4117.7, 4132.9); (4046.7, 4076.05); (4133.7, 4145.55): 1.14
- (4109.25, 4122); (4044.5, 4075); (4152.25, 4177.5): 0.76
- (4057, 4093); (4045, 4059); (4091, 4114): -1.77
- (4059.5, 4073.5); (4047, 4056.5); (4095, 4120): -0.92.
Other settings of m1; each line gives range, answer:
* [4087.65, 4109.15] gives 3.8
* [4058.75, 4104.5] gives 4.26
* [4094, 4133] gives 4.08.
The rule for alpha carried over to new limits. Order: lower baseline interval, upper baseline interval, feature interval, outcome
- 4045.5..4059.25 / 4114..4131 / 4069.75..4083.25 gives 0.48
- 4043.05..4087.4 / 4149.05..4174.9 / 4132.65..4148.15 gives -0.49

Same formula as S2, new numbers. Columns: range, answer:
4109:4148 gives 4.53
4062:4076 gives 4.63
